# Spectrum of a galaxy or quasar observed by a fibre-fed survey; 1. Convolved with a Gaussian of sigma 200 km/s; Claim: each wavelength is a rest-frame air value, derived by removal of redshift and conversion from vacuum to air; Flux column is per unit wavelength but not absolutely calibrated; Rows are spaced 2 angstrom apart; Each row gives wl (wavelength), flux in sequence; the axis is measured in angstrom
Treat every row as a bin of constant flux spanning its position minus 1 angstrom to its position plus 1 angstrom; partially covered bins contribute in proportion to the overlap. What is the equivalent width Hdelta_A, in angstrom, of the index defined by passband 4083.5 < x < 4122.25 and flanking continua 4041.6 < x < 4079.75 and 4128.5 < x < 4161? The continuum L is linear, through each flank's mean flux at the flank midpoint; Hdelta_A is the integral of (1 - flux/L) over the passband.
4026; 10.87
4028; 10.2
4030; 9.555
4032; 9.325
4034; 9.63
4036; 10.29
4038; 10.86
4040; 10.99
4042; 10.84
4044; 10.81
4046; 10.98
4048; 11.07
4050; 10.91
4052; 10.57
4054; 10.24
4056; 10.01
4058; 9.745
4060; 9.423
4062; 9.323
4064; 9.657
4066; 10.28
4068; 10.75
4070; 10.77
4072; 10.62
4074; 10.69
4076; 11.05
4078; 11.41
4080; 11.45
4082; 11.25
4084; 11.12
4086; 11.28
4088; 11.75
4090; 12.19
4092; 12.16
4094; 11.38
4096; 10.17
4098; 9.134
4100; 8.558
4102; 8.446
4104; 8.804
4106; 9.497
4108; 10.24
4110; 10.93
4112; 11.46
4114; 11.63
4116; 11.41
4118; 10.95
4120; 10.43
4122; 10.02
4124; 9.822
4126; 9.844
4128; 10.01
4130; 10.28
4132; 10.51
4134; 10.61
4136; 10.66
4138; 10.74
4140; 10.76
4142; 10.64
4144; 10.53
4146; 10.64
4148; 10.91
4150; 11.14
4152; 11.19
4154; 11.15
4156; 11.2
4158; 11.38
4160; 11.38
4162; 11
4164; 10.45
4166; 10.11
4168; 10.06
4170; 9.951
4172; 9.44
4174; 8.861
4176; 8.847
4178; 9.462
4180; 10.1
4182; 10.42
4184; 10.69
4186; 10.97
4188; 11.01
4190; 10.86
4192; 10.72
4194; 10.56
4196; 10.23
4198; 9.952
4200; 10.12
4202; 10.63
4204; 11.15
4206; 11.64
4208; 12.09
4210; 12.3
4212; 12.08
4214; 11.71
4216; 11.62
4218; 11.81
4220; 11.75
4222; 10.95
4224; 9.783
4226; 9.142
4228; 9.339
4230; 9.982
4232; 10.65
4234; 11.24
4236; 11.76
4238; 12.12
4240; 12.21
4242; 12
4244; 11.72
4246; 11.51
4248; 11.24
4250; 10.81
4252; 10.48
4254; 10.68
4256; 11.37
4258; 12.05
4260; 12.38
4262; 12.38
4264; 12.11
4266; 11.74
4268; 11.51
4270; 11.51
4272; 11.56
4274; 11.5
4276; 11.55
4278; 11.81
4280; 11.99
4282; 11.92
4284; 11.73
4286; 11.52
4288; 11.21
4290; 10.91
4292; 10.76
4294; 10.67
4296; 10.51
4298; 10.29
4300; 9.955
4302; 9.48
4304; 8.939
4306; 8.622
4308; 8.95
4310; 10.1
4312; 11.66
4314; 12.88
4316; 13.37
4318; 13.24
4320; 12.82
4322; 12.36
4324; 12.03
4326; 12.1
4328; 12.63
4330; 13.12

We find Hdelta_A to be 0.3 angstrom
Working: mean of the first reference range 10.5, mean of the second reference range 10.8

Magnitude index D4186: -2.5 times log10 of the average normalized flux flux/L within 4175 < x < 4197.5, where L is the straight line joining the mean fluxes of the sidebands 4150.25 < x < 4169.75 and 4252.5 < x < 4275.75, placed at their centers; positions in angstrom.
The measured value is 0.07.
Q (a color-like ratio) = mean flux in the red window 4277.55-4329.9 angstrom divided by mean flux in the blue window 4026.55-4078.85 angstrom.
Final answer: 1.09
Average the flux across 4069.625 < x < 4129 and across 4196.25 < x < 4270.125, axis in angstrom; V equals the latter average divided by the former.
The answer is 1.1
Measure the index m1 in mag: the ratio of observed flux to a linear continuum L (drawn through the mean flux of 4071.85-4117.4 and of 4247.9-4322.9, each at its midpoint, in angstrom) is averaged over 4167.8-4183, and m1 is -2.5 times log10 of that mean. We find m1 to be 0.14 mag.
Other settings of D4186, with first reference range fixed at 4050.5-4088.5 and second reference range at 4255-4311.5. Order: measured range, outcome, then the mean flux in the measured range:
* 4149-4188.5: 0.04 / 10.4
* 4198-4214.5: -0.05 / 11.4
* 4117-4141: 0.03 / 10.4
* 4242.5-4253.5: -0.02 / 11.2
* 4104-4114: 0.02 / 10.5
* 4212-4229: 0.01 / 10.8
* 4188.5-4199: 0.04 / 10.5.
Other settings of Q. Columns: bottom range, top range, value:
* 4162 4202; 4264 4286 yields 1.15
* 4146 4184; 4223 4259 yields 1.06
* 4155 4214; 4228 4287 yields 1.08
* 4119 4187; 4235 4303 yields 1.09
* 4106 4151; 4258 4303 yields 1.07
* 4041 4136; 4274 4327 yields 1.07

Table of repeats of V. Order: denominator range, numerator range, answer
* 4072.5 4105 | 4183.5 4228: 1.03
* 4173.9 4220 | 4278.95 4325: 1.03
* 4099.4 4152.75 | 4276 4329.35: 1.08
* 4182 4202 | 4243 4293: 1.09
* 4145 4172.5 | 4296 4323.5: 1.02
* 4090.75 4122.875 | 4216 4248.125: 1.07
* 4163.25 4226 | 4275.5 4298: 1.06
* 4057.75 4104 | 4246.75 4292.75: 1.09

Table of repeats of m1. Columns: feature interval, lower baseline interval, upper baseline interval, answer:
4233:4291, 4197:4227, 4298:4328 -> -0.04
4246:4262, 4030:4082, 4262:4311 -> -0.05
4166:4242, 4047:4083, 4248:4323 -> 0.03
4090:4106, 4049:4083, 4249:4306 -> 0.07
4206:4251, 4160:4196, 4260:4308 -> -0.07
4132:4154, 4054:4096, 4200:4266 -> 0.02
